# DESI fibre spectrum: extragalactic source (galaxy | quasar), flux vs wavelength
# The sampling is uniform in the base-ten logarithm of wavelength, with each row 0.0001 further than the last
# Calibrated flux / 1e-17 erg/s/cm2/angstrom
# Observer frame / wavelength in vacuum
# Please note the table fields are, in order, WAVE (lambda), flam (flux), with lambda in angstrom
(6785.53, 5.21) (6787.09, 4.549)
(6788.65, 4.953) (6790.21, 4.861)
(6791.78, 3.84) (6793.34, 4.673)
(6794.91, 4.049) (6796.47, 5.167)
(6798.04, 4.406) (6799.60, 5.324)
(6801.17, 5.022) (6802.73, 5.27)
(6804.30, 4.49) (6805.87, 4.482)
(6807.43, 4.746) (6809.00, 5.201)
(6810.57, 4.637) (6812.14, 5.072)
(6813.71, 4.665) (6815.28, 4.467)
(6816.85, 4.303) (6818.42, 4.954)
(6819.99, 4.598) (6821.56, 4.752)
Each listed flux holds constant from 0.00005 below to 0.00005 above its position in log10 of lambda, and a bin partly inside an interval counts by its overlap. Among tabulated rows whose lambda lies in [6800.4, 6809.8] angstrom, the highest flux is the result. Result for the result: 5.27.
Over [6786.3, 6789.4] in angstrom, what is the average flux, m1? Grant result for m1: 4.76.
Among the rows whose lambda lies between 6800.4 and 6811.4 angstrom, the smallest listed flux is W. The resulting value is 4.482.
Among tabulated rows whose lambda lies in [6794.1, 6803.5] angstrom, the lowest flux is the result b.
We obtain 4.049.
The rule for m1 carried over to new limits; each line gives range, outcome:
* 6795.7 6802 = 4.98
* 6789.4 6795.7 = 4.36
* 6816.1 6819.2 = 4.63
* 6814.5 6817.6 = 4.39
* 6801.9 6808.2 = 4.75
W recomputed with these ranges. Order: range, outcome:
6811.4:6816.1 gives 4.467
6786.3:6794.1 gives 3.84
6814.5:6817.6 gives 4.303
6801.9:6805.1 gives 4.49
